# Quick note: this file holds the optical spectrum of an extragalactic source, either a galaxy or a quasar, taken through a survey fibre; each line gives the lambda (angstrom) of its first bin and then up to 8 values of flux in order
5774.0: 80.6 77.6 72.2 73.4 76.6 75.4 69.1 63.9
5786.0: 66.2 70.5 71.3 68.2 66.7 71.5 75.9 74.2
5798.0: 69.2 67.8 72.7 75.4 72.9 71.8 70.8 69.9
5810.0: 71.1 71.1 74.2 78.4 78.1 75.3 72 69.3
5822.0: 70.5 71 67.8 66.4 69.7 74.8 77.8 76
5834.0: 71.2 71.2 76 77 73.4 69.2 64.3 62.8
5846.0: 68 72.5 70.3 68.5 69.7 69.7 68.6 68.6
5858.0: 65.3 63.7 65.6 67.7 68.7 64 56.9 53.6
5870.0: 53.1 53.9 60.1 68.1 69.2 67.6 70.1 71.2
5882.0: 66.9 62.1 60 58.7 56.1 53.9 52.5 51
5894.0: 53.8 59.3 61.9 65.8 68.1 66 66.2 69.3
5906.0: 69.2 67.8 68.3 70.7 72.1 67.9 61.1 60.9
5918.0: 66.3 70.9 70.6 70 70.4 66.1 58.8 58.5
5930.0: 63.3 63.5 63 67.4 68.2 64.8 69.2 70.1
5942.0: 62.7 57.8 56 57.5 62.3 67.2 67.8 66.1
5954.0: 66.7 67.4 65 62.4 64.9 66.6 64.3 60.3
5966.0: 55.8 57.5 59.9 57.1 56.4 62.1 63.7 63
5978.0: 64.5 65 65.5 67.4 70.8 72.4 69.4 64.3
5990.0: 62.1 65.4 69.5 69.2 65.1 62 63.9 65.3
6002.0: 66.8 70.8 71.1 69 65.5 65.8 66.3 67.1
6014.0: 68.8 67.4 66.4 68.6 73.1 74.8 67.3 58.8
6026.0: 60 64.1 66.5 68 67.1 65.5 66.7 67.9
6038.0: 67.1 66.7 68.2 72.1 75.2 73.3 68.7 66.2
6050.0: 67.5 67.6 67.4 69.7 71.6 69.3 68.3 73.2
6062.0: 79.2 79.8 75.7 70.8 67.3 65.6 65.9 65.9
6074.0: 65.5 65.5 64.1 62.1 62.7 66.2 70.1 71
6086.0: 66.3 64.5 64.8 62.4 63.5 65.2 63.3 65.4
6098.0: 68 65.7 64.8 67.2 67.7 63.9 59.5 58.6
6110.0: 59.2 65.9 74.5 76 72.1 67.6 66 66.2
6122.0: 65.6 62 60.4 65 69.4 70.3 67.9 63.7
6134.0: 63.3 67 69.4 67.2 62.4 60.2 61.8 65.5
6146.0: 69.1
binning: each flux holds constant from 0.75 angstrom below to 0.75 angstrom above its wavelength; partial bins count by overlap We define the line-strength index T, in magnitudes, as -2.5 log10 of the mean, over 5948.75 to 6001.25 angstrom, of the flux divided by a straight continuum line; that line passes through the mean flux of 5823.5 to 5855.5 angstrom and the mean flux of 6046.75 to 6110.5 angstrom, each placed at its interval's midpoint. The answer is 0.07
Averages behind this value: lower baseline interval 70.7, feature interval 64.5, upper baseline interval 66.9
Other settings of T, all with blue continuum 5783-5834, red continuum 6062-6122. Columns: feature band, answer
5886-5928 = 0.094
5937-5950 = 0.104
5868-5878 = 0.160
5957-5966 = 0.095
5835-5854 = 0.011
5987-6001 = 0.048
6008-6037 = 0.018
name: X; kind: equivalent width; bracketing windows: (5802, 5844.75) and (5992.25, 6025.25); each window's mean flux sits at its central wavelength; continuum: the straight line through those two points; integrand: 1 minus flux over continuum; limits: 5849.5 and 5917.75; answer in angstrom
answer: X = 6.47 angstrom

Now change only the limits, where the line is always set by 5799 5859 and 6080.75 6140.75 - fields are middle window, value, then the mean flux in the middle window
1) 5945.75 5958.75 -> 0.8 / 64.8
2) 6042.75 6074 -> -1.6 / 70.3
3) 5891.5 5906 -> 1.5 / 62.6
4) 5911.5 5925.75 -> 0.4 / 67.6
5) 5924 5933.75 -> 0.9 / 62.8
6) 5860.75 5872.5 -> 1.7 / 60.2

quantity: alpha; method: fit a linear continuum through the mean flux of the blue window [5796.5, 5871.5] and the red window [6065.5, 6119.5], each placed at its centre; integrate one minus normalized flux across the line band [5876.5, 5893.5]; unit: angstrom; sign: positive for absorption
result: 2.0 angstrom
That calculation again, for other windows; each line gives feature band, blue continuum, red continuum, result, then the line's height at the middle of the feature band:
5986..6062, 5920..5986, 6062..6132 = -2.8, 65.3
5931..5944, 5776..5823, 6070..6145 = 0.7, 69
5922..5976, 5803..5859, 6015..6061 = 4.8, 69.5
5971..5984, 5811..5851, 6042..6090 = 1.1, 69.9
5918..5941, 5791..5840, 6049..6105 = 1.3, 70.3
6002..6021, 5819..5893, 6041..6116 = -0.3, 67.3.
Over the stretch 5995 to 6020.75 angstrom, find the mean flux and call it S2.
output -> 67.3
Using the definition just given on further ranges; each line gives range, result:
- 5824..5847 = 71.1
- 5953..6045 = 65.9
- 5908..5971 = 64.5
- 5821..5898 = 65.7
